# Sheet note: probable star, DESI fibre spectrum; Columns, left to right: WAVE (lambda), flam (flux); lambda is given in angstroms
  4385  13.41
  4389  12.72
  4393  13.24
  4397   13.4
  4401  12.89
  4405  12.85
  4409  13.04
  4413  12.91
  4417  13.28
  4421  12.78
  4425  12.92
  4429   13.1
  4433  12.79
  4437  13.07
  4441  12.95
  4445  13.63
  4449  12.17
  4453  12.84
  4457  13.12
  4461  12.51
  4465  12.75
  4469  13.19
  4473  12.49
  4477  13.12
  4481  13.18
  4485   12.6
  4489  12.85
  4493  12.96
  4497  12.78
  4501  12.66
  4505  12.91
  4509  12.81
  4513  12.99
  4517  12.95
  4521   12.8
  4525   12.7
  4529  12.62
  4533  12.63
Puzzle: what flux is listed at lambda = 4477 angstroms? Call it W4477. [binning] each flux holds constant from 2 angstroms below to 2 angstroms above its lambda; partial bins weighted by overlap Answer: 13.12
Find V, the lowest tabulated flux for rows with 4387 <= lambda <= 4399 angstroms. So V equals 12.72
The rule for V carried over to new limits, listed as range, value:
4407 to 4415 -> 12.91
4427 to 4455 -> 12.17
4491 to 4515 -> 12.66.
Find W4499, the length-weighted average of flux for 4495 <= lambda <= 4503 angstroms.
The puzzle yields 12.7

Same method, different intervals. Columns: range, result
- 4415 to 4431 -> 13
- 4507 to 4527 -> 12.8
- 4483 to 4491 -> 12.7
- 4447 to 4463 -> 12.7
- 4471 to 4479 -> 12.8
